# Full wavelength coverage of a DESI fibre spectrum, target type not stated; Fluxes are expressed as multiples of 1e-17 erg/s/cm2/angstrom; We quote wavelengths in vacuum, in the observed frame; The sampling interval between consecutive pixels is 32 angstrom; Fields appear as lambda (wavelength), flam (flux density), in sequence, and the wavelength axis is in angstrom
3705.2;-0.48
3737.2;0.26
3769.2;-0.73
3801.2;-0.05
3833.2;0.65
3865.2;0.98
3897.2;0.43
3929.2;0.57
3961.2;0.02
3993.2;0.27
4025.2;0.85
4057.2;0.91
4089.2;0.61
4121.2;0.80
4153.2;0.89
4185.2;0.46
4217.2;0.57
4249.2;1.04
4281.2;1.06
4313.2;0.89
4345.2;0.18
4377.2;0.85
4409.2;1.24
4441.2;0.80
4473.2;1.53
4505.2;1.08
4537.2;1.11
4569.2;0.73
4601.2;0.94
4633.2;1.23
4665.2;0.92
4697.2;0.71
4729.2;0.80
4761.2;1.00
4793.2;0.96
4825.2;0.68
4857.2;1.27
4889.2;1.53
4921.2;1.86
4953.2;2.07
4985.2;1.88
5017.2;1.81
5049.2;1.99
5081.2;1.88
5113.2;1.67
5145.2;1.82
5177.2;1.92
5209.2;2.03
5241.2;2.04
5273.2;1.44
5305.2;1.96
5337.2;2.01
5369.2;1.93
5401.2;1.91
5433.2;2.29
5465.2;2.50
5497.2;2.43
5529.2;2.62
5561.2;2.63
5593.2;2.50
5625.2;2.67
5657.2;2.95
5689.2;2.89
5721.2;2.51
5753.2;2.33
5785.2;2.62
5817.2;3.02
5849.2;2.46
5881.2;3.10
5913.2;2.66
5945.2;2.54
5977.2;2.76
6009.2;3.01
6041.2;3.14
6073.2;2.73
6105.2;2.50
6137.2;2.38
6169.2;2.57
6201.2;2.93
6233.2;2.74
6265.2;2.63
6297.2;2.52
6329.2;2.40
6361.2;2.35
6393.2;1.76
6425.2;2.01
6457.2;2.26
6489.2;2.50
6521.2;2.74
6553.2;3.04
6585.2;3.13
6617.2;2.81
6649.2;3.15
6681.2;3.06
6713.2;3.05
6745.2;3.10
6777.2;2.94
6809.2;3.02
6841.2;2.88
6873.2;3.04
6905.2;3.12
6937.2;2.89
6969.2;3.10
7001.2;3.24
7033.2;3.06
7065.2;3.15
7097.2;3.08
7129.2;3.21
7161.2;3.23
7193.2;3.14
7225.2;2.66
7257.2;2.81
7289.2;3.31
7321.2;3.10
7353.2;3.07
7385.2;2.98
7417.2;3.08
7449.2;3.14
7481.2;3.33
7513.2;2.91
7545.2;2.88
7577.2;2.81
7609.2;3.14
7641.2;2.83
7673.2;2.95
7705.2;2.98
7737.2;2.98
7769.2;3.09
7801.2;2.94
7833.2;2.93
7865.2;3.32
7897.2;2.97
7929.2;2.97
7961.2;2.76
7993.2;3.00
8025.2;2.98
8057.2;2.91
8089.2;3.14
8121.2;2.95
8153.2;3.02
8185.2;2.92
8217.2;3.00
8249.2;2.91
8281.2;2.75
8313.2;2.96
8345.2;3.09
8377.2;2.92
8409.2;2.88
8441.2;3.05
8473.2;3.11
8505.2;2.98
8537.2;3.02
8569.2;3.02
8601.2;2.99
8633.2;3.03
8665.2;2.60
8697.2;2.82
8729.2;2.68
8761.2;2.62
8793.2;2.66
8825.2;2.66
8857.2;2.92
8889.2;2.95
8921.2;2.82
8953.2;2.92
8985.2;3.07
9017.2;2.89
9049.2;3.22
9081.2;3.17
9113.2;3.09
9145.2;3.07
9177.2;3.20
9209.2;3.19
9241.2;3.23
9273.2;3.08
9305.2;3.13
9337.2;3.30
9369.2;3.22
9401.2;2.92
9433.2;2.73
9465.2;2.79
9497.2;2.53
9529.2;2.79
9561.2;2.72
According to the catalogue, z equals 0.226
